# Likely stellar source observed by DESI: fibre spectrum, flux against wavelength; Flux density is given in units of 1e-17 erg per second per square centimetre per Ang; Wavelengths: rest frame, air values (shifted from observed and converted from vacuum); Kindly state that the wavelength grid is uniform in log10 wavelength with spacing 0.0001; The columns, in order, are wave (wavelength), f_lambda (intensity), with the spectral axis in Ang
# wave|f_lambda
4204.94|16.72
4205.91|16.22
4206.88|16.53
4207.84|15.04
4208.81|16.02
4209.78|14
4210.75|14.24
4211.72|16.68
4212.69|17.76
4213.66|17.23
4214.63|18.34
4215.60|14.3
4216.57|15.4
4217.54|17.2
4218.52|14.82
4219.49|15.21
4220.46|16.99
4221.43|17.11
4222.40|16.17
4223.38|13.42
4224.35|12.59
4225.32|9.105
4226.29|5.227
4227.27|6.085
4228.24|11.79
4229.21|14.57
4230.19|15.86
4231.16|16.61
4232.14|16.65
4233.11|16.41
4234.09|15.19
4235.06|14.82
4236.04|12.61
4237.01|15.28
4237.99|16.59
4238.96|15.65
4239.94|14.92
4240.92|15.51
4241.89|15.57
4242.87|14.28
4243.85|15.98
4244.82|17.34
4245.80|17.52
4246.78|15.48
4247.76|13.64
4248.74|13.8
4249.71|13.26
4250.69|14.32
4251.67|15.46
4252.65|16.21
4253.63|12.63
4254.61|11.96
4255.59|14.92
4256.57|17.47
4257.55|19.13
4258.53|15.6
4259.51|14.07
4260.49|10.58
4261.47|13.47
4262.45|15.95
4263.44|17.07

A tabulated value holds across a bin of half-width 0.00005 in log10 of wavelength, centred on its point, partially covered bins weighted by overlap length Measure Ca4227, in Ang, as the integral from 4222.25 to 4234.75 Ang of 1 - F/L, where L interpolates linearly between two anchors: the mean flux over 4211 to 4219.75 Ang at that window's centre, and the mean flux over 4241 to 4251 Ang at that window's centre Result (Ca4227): 2.21 Ang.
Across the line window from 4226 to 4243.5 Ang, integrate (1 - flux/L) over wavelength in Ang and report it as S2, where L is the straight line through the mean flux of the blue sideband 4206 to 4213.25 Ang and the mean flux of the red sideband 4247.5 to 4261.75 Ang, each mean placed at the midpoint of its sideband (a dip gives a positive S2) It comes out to 1.0 Ang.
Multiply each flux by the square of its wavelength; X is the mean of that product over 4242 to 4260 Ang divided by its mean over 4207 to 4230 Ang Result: 1.1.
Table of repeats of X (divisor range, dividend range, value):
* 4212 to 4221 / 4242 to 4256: 0.92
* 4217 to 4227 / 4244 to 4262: 1.11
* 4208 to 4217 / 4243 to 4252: 0.97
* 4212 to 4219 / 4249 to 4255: 0.87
